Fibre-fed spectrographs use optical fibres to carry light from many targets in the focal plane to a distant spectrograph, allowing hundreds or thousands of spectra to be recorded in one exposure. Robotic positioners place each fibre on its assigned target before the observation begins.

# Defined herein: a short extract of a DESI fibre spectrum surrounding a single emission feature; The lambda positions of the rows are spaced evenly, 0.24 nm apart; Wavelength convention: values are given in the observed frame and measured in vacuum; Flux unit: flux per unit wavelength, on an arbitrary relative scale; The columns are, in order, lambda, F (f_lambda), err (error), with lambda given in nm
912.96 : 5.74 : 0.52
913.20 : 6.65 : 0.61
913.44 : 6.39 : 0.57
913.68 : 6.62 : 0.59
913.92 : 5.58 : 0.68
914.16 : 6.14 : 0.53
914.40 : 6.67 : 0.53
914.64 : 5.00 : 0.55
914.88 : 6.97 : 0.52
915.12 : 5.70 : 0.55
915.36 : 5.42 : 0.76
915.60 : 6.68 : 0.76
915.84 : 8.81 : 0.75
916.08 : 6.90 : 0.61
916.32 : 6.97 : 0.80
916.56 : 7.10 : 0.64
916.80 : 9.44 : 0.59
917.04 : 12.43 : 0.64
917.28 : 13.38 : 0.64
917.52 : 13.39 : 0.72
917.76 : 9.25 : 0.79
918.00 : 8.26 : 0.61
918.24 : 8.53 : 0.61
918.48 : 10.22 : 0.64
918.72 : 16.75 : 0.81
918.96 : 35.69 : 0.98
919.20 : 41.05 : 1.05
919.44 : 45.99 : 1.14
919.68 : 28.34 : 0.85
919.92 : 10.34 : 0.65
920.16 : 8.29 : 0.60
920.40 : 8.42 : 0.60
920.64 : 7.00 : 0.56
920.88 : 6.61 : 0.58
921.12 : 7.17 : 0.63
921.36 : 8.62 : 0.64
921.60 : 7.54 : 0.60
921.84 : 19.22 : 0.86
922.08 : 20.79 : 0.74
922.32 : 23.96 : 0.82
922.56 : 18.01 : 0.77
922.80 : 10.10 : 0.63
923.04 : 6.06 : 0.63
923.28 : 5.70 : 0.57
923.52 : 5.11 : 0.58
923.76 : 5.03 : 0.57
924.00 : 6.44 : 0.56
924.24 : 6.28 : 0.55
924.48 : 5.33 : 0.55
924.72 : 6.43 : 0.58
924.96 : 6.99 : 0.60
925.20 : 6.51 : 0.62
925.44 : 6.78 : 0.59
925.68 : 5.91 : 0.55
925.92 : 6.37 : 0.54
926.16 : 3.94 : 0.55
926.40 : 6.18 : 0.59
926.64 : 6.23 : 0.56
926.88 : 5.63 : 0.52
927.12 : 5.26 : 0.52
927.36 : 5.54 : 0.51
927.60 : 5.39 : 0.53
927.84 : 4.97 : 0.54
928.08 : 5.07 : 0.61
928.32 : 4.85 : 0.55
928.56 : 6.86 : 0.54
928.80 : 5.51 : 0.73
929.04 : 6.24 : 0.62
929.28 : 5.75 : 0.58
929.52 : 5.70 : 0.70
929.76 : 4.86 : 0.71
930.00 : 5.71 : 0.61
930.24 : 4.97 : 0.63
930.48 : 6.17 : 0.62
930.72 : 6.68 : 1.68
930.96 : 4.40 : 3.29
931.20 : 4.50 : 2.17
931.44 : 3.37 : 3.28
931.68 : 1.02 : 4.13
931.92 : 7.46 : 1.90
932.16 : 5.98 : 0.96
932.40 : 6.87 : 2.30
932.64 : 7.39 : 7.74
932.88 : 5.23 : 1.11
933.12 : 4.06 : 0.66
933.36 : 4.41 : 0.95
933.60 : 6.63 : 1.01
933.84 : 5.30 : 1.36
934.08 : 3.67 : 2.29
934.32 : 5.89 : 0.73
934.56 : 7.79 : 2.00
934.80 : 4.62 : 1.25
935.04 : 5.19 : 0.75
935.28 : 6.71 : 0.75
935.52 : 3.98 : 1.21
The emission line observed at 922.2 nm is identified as [N II] 6583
